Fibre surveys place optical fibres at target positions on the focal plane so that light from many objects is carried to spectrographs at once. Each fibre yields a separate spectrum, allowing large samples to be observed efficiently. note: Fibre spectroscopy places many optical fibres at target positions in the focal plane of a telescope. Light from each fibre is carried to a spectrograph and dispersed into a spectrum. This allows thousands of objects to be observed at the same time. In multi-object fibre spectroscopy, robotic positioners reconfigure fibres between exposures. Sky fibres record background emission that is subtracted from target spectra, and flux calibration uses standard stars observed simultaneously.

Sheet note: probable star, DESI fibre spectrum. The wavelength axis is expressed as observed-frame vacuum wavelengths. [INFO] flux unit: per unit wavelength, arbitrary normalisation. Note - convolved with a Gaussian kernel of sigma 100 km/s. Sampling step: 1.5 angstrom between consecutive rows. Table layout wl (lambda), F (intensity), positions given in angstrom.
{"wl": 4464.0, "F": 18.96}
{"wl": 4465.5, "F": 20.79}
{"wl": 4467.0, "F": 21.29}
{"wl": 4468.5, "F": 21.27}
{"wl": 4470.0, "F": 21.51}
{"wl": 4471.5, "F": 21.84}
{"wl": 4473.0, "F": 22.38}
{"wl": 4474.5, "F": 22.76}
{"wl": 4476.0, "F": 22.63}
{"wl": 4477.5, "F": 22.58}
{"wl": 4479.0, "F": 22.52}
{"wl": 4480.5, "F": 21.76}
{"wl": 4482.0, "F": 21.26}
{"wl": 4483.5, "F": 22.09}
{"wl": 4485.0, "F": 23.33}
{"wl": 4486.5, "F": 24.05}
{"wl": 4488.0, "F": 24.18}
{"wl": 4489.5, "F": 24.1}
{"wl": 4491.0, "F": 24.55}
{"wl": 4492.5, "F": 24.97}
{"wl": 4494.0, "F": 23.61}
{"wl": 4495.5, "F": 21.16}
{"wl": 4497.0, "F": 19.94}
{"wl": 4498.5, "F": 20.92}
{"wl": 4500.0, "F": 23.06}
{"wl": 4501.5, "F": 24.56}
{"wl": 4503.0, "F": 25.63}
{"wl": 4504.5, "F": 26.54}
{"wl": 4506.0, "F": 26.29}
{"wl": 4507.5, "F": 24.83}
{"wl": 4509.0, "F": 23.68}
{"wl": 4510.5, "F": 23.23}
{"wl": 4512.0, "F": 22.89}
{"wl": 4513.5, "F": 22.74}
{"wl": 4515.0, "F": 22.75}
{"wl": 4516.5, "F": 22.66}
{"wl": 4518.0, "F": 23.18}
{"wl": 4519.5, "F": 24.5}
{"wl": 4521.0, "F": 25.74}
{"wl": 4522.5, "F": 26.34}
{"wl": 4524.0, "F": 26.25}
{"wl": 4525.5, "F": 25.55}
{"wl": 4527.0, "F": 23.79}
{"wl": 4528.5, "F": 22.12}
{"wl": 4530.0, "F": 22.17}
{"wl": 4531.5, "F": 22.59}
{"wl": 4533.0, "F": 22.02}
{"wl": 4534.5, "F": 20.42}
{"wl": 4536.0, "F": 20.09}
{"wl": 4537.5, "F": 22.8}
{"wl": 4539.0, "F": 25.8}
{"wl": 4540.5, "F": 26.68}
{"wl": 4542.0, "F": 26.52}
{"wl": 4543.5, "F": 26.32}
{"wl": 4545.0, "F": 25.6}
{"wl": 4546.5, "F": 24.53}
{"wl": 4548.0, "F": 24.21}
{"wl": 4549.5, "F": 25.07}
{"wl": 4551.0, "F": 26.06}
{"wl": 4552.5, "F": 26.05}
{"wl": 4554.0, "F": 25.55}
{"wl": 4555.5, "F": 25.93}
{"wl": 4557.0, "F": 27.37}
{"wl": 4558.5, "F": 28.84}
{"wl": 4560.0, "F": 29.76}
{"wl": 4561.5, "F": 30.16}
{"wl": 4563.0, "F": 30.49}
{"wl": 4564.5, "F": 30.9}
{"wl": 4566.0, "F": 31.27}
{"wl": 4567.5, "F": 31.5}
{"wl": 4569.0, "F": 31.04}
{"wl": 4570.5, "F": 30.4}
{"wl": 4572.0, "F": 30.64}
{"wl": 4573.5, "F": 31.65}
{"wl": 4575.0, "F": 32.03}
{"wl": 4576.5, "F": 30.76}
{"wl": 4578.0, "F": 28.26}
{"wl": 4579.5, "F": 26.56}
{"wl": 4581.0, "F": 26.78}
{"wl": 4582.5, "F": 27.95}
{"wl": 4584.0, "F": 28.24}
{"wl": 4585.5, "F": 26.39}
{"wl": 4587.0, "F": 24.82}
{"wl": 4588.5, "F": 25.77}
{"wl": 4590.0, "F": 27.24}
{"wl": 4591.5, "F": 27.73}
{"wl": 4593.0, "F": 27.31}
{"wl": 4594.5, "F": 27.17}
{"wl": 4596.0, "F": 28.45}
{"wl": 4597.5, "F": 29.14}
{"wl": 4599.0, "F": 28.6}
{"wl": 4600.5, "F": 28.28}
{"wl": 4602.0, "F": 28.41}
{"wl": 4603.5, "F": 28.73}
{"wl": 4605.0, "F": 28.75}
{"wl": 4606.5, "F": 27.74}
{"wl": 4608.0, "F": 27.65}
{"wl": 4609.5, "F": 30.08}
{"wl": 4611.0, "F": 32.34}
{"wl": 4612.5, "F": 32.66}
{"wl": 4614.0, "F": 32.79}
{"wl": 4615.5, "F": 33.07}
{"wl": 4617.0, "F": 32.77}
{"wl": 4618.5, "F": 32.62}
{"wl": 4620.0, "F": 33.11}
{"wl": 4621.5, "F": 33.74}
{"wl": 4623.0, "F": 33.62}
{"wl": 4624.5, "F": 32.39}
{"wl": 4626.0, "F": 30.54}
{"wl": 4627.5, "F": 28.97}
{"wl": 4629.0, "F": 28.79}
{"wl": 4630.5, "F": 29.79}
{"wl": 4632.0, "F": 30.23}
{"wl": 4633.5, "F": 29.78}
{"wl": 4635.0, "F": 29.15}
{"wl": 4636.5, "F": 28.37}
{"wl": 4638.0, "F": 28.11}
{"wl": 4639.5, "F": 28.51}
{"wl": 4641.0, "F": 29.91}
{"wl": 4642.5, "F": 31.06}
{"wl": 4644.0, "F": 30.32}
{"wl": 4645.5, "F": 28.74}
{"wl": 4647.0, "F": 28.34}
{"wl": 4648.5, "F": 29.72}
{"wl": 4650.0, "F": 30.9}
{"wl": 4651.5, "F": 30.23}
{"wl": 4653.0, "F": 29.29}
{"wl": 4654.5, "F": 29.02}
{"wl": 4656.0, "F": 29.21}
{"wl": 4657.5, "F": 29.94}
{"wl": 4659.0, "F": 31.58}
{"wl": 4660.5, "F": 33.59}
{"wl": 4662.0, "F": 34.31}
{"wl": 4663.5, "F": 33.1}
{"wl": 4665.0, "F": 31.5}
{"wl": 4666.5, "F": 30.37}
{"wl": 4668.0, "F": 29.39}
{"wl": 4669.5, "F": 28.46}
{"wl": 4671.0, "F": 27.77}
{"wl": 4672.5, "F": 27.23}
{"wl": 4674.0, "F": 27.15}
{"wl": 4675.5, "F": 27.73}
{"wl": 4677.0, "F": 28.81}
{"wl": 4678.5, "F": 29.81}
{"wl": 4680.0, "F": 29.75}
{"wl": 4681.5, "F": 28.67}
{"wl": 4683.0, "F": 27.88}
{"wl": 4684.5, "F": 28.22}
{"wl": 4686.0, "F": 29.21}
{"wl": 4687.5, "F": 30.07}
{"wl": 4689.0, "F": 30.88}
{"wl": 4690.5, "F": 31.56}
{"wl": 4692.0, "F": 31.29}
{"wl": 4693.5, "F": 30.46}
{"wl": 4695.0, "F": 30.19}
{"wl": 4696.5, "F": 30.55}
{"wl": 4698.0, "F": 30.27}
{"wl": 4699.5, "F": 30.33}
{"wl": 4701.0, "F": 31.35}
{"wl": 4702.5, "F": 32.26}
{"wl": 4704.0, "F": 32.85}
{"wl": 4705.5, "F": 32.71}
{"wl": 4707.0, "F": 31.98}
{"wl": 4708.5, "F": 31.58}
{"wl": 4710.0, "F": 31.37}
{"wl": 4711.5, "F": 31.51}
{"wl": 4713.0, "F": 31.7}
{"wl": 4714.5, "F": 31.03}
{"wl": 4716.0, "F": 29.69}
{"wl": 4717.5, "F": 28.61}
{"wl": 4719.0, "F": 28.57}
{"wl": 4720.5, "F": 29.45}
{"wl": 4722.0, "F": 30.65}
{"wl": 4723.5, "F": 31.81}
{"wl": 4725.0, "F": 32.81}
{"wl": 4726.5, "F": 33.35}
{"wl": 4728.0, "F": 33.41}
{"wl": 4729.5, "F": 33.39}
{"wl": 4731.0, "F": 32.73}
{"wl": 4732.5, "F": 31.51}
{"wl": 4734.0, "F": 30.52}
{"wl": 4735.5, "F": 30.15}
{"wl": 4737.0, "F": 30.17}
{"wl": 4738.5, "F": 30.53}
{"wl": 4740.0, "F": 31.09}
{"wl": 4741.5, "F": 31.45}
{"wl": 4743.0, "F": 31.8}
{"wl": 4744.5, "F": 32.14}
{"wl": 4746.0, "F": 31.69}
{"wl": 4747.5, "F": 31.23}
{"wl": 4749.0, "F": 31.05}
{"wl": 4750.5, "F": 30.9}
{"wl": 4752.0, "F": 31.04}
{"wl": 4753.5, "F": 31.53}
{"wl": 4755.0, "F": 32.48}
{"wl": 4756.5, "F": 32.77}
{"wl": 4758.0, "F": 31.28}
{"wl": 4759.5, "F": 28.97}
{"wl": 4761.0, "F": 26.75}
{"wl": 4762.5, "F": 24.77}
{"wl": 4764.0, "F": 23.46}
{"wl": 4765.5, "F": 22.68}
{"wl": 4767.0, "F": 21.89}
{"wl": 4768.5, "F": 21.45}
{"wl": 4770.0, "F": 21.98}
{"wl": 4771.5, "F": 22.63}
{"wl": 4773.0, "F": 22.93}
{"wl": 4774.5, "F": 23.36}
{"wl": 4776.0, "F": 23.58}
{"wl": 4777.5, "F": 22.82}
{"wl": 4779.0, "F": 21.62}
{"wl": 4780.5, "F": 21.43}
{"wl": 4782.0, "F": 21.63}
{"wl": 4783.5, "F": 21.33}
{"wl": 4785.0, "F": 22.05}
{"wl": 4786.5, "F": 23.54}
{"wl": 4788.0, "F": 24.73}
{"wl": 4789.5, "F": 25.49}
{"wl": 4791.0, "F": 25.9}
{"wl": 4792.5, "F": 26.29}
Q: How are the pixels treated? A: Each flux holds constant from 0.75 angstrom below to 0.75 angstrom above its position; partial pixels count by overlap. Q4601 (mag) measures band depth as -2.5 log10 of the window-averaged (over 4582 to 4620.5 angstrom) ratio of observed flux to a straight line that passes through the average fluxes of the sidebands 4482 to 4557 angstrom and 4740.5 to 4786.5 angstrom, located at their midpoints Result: -0.172 mag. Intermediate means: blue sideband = 24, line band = 29.1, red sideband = 26.5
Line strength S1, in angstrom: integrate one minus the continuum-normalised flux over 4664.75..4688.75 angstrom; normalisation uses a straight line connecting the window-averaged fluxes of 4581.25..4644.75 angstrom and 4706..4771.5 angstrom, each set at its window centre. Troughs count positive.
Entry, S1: 0.7 angstrom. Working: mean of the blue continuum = 29.5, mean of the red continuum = 29.9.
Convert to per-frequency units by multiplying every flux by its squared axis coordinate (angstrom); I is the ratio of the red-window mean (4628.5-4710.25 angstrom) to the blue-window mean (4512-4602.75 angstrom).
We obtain 1.2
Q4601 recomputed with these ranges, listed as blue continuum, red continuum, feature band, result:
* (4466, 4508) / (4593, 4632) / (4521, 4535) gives 0.08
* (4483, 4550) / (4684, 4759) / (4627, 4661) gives -0.05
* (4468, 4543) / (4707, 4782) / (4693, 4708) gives -0.13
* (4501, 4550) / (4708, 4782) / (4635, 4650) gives -0.10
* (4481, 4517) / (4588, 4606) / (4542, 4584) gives -0.07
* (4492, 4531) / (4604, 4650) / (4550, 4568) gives -0.08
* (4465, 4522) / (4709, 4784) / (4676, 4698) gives -0.10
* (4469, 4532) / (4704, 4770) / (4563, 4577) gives -0.22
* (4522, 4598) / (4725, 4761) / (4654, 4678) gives -0.02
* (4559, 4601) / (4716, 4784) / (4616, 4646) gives -0.07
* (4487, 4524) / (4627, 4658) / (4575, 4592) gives -0.02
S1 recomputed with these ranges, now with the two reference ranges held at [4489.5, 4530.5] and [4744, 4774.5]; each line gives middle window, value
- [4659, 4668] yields -2.1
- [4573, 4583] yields -1.7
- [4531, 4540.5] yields 0.6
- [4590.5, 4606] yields -1.9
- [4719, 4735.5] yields -2.8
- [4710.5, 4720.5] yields -1.2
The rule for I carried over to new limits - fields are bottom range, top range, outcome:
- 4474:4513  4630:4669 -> 1.38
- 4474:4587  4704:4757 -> 1.35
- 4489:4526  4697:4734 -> 1.43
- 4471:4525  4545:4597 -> 1.24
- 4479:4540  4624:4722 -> 1.38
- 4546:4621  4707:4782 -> 1.07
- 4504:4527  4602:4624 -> 1.34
